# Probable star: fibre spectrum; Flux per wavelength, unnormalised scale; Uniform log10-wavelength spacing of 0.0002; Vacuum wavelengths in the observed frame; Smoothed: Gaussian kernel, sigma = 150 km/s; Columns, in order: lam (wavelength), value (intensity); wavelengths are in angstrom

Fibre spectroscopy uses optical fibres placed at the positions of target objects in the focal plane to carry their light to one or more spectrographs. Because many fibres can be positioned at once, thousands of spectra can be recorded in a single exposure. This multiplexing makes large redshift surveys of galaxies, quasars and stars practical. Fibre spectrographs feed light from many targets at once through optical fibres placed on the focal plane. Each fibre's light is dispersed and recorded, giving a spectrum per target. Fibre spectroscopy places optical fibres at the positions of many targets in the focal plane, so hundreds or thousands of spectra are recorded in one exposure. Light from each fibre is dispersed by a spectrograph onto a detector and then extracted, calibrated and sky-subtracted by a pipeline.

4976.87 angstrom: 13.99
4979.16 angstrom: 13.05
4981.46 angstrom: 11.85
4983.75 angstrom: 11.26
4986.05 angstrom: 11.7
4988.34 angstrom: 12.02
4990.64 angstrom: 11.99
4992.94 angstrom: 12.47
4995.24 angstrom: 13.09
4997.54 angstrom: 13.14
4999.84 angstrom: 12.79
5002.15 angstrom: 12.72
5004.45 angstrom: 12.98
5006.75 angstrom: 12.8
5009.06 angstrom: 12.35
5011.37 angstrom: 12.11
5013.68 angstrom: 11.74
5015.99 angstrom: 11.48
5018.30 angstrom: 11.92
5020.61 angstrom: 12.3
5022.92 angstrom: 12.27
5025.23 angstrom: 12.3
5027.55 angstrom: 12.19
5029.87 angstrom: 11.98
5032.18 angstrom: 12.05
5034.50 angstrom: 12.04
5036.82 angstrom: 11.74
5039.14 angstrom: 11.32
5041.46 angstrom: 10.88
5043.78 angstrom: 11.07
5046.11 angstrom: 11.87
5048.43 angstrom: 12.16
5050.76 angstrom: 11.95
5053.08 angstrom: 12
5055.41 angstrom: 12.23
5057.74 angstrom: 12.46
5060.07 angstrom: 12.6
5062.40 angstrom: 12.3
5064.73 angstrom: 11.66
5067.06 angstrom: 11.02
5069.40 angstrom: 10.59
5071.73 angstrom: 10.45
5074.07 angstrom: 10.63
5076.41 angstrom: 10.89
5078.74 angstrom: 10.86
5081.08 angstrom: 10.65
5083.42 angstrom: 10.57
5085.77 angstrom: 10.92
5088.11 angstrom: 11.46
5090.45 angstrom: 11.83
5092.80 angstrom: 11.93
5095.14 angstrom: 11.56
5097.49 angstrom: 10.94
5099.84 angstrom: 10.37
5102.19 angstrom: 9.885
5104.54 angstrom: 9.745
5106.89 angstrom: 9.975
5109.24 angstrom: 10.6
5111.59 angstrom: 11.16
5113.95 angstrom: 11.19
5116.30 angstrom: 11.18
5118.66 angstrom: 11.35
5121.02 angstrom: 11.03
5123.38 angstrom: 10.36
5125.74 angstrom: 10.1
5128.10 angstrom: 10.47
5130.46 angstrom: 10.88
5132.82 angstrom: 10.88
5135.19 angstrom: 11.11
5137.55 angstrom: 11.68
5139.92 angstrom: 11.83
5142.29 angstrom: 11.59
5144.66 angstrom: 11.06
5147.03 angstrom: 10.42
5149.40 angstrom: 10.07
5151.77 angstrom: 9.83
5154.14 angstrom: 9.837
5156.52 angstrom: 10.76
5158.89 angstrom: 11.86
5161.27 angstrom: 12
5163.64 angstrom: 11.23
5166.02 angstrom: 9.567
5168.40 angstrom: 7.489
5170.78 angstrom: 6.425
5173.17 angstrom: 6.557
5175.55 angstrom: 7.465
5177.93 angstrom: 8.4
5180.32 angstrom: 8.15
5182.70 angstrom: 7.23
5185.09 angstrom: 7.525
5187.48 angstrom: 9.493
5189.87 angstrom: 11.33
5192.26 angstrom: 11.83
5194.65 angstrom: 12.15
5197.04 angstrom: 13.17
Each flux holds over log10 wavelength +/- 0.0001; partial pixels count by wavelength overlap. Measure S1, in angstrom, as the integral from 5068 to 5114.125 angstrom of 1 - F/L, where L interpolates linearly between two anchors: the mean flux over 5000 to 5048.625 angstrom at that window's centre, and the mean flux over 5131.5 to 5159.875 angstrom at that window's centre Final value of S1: 2.4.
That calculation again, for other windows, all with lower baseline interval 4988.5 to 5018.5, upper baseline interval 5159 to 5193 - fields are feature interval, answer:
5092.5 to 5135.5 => -2.3 angstrom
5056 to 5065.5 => -0.8 angstrom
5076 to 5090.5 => -0.2 angstrom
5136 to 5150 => -2.2 angstrom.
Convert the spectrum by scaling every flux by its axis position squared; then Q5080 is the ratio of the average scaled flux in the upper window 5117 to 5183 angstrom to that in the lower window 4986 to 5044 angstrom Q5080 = 0.87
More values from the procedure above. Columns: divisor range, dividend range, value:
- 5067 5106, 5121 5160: 1.02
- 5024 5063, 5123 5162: 0.95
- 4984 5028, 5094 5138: 0.91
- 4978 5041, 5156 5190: 0.78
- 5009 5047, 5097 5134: 0.93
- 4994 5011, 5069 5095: 0.89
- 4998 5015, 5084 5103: 0.92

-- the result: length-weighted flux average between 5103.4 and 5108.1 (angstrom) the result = 9.87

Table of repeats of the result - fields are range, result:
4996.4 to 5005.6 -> 12.9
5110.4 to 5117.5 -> 11.2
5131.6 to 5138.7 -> 11.2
